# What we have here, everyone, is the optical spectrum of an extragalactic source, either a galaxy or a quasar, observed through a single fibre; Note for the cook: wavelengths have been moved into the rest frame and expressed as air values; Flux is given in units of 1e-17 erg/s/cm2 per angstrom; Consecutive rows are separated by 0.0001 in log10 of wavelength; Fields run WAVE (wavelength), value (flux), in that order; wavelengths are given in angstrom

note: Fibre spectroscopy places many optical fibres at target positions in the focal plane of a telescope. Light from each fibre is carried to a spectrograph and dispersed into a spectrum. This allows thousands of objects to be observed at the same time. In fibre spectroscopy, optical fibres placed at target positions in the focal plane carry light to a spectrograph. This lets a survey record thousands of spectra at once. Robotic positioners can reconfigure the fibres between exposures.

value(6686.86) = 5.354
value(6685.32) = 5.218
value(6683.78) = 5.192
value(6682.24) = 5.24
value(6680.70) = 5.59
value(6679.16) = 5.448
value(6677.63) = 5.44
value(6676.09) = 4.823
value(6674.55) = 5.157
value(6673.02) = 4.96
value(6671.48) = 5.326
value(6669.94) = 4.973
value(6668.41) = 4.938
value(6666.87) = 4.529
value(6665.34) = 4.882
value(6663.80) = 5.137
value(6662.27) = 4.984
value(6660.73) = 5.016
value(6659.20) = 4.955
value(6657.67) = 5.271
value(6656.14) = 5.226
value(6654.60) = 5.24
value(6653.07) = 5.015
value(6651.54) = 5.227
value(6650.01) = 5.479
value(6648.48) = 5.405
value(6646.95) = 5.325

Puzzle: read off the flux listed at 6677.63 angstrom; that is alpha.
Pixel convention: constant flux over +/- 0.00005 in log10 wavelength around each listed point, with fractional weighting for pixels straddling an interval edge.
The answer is 5.44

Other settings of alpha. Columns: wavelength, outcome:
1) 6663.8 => 5.137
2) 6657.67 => 5.271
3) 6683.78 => 5.192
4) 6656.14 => 5.226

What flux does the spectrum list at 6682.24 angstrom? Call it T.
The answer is 5.24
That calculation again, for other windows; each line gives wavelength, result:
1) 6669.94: 4.973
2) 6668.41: 4.938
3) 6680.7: 5.59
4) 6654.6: 5.24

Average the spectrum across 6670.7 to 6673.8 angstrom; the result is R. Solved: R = 5.14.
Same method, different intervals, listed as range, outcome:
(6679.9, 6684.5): 5.34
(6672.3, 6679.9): 5.17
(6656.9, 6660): 5.13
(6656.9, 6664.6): 5.07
